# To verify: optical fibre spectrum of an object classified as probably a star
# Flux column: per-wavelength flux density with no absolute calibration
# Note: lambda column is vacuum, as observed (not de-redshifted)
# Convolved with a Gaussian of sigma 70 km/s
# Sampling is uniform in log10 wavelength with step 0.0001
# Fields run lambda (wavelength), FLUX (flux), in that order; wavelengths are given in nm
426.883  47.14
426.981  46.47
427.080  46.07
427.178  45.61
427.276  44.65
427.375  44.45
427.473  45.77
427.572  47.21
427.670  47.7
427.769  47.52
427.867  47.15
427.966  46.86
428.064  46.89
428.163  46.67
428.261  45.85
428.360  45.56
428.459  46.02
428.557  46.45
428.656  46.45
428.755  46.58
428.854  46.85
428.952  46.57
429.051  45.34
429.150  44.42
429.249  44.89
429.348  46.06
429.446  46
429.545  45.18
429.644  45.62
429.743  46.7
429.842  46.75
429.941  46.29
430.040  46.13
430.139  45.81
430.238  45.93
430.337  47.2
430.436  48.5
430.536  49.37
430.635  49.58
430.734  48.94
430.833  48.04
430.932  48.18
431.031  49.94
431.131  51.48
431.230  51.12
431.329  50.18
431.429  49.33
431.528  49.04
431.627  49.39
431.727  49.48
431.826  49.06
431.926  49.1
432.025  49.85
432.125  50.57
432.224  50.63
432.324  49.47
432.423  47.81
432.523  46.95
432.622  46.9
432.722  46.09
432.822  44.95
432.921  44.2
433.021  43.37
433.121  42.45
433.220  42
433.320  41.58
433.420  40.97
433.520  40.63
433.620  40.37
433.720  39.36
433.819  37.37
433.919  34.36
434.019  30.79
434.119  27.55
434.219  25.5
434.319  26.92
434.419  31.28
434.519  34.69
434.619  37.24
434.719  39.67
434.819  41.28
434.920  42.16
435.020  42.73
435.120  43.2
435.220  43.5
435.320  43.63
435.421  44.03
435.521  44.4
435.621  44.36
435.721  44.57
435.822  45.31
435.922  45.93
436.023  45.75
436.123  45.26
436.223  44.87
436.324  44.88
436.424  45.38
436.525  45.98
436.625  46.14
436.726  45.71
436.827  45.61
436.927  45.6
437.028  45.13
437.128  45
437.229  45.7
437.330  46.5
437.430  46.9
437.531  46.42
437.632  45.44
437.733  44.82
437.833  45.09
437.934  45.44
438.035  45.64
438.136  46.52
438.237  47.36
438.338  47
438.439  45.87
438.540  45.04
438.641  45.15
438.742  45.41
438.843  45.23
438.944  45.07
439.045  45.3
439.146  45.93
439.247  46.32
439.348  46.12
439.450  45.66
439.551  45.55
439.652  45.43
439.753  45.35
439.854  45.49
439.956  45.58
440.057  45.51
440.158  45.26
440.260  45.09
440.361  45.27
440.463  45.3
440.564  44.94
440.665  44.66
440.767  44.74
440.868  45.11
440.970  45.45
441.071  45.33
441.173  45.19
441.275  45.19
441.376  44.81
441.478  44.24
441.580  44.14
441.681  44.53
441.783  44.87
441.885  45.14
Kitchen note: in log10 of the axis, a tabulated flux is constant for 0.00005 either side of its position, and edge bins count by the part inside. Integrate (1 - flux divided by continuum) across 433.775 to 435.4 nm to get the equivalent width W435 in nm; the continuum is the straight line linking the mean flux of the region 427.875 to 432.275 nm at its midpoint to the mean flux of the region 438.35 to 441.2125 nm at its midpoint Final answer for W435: 0.35 nm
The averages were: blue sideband 47.6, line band 36.5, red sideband 45.4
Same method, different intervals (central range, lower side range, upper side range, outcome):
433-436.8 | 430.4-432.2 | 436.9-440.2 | 0.55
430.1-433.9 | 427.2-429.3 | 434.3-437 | -0.18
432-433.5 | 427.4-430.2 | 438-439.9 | 0.01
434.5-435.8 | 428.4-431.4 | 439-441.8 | 0.11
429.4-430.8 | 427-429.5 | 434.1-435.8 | -0.09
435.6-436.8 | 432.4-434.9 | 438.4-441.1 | -0.11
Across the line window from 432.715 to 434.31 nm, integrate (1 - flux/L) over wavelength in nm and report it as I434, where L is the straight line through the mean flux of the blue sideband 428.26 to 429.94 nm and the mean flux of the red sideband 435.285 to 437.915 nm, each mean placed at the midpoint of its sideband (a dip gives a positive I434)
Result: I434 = 0.25 nm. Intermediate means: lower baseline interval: 46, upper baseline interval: 45.3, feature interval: 38.3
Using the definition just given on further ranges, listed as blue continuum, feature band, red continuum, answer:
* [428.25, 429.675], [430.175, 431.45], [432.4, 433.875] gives -0.13 nm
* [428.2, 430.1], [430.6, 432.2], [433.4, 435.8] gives -0.25 nm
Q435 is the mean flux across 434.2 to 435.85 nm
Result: 39.9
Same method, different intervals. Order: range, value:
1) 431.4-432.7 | 49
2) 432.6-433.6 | 43.1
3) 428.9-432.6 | 48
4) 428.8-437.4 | 44.4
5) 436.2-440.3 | 45.6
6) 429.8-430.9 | 47.5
